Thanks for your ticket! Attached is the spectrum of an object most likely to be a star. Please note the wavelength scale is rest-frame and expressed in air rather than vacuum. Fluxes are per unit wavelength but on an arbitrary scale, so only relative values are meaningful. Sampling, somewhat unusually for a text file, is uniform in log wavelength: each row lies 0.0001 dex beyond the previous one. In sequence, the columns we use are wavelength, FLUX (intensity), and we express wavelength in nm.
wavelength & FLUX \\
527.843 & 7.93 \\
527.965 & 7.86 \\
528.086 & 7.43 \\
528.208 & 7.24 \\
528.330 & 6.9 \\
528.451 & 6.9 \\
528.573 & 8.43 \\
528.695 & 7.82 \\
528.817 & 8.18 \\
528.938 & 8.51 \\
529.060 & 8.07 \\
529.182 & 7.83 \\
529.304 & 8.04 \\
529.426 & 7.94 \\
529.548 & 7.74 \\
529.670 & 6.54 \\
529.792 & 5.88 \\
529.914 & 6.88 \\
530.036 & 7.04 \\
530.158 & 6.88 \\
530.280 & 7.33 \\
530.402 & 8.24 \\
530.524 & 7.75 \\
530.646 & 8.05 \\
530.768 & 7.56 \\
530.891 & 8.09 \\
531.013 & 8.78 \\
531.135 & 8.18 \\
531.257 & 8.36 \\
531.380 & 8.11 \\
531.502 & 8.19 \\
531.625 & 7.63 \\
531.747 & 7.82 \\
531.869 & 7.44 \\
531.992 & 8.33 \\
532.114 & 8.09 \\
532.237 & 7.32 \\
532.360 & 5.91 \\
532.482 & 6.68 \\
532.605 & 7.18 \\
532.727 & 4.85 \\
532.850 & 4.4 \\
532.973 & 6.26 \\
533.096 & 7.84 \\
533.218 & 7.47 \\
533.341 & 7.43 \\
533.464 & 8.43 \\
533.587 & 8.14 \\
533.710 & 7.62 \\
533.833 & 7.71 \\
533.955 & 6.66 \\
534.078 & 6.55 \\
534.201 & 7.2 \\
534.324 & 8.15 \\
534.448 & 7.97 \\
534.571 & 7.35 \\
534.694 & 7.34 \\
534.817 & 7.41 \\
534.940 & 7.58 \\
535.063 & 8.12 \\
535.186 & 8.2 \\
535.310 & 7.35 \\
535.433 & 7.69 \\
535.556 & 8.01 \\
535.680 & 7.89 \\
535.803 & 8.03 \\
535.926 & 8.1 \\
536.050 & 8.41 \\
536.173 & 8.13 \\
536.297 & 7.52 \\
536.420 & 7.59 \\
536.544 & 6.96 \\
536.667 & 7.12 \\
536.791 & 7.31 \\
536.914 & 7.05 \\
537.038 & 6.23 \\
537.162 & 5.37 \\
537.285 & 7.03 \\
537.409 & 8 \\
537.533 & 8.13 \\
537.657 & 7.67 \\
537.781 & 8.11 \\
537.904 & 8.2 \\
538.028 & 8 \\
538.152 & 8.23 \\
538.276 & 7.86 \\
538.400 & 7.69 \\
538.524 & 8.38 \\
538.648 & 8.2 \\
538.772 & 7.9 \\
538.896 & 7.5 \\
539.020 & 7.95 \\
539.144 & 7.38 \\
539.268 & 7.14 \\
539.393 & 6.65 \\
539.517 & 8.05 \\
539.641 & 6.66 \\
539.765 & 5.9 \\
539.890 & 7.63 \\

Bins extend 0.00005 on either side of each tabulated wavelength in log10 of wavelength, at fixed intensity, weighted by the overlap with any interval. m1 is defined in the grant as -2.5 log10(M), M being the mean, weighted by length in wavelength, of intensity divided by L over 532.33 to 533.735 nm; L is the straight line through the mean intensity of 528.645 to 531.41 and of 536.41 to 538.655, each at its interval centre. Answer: 0.12 mag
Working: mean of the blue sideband 7.73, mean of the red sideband 7.52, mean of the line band 6.85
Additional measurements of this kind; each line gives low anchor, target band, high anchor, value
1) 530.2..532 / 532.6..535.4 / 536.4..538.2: 0.06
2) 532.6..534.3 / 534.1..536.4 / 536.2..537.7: -0.10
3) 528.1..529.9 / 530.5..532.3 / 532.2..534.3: -0.11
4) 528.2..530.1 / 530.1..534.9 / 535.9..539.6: 0.01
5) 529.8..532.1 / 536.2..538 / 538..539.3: 0.07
